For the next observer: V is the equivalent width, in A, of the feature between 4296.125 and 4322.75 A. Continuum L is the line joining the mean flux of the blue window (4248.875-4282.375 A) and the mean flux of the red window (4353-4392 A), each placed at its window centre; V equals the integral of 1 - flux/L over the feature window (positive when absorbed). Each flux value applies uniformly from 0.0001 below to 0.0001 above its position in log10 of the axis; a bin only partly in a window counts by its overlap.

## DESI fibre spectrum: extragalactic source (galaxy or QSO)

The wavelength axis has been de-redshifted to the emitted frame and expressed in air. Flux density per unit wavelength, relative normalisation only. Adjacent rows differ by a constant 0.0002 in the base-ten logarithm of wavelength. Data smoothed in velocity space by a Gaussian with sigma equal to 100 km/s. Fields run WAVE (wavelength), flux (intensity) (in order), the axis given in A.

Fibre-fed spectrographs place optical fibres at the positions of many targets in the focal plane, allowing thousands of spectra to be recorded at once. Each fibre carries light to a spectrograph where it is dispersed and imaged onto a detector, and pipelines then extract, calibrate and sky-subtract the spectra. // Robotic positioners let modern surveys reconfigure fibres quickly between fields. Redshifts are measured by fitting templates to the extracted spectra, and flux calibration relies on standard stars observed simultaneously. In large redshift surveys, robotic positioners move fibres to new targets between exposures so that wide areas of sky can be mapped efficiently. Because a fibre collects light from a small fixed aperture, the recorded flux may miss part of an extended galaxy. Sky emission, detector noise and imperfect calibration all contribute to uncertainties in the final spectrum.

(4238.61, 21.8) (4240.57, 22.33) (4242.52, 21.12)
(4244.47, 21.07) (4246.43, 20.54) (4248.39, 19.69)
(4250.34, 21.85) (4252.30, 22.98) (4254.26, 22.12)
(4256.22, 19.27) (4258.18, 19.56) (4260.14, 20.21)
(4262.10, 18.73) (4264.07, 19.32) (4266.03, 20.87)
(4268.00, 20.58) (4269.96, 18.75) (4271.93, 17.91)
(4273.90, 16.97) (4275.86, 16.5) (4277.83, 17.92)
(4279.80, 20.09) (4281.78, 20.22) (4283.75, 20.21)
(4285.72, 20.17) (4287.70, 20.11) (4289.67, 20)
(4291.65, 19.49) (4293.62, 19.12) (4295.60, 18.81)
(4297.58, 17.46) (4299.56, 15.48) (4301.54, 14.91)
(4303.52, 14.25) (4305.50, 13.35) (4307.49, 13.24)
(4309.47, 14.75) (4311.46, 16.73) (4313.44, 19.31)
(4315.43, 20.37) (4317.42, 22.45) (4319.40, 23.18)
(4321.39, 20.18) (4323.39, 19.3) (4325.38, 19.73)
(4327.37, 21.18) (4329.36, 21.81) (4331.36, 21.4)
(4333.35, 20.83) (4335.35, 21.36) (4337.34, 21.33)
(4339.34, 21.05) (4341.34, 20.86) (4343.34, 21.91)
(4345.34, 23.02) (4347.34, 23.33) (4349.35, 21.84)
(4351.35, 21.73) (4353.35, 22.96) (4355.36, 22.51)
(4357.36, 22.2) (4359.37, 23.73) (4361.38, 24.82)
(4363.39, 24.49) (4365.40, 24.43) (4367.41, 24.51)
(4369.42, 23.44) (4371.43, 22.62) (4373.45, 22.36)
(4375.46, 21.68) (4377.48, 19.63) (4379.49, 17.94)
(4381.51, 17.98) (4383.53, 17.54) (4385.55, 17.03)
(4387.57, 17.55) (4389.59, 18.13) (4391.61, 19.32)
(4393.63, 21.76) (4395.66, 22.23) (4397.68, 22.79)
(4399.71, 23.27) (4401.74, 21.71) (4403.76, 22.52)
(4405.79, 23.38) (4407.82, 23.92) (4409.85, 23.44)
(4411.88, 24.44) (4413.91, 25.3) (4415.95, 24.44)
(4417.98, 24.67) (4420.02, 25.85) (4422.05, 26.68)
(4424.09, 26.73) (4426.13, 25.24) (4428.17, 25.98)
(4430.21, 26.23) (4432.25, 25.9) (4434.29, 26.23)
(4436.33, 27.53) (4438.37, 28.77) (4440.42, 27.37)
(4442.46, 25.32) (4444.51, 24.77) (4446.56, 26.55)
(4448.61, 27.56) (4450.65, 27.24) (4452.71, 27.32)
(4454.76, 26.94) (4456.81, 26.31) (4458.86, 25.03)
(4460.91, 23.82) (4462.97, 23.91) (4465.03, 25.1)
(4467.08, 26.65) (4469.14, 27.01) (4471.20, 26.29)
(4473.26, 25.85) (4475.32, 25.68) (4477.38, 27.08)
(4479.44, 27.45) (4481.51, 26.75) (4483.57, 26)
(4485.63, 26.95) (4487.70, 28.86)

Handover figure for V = 3.8 A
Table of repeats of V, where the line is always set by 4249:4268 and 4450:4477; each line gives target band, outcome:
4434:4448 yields -0.75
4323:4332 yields 0.65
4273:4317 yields 7.60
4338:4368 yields 0.23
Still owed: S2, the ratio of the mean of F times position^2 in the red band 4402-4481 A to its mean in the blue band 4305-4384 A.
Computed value 1.28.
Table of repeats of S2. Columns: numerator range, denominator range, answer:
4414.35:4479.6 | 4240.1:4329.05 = 1.47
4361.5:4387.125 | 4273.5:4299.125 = 1.16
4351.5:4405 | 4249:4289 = 1.15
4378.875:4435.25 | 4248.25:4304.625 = 1.27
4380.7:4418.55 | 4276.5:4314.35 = 1.29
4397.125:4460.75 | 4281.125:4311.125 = 1.56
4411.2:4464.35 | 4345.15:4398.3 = 1.25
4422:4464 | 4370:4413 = 1.28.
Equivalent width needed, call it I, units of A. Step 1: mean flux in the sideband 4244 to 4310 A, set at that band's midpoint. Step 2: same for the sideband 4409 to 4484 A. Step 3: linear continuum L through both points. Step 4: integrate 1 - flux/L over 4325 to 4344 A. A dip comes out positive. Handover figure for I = 0.0 A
